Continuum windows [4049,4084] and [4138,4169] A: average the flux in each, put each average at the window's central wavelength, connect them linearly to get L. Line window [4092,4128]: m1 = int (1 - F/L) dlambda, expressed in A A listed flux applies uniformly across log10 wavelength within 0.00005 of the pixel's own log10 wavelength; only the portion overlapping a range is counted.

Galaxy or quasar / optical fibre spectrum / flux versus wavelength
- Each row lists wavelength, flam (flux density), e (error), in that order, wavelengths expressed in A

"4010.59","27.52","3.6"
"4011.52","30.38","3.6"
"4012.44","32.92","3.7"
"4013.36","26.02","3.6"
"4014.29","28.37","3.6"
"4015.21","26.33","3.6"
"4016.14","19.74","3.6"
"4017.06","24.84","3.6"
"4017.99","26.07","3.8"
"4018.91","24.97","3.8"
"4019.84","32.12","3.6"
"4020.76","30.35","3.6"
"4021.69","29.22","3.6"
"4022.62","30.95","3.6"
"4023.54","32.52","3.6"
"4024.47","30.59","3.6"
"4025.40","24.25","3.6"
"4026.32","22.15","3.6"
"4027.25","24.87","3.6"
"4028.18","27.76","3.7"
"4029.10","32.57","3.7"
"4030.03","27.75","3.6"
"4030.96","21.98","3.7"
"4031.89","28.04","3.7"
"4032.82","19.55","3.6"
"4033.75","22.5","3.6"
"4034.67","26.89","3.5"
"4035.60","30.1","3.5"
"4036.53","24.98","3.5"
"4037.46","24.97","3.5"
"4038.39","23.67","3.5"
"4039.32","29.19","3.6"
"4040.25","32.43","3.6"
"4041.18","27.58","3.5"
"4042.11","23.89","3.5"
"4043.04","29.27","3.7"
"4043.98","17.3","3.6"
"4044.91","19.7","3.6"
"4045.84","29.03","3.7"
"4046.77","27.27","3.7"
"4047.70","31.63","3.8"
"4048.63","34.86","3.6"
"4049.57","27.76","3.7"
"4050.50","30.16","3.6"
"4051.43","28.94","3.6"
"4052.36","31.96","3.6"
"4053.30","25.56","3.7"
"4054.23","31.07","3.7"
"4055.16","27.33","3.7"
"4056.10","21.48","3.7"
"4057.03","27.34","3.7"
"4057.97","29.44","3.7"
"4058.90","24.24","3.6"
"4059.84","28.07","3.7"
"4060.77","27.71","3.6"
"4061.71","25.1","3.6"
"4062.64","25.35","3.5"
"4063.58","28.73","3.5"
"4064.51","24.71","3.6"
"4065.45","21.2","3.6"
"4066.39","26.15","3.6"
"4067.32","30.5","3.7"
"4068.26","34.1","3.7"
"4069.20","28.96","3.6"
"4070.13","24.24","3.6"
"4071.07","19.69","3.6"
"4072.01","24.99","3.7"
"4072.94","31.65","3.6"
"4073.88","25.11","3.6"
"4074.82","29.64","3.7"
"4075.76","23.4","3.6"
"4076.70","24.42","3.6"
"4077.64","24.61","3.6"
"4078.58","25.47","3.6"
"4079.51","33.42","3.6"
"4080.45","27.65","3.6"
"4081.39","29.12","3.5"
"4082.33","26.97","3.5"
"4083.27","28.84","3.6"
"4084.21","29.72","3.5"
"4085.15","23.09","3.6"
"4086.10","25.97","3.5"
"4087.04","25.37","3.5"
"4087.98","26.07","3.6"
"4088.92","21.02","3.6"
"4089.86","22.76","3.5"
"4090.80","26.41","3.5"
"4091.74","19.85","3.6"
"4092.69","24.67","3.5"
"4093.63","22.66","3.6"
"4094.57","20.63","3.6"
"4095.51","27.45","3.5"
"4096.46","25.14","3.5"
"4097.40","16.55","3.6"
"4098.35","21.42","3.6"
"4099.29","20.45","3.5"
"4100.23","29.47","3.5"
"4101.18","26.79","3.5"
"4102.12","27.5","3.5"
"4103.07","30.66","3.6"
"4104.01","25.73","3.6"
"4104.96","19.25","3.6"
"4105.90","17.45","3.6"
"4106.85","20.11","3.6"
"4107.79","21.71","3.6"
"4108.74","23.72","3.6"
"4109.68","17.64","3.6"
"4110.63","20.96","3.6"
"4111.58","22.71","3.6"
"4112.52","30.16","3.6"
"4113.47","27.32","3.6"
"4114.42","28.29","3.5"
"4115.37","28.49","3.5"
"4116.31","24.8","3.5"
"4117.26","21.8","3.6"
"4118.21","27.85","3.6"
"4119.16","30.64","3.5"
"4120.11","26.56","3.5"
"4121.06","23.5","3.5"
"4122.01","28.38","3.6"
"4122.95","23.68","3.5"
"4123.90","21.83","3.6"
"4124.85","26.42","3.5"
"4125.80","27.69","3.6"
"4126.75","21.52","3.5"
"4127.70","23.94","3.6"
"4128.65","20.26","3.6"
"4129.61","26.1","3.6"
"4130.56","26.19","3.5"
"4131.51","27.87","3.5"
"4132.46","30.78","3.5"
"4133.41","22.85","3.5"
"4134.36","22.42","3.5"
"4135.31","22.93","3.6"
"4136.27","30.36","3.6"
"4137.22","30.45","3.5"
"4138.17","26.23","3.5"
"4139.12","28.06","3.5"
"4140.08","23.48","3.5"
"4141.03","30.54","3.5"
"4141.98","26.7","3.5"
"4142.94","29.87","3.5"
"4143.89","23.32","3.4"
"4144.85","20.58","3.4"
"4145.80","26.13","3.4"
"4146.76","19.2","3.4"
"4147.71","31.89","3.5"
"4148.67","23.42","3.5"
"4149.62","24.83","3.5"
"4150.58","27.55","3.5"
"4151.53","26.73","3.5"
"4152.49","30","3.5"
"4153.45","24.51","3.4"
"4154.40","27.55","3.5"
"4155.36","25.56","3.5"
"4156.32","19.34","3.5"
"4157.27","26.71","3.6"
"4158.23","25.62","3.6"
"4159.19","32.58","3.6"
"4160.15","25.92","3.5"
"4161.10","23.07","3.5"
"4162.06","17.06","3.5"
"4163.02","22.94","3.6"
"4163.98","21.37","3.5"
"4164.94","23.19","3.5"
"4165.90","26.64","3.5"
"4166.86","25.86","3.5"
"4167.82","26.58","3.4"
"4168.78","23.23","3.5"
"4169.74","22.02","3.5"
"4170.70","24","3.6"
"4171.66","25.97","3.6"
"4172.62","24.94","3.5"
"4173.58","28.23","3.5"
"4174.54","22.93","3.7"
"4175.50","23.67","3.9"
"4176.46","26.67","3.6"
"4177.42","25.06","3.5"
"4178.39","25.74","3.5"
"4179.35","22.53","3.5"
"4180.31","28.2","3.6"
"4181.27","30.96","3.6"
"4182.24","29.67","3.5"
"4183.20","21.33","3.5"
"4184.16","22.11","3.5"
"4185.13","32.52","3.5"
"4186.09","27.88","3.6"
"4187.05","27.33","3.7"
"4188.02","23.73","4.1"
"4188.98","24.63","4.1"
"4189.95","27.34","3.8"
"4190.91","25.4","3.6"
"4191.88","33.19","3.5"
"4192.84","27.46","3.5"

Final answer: 2.6 A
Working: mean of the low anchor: 27.2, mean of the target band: 24.3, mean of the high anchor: 25.3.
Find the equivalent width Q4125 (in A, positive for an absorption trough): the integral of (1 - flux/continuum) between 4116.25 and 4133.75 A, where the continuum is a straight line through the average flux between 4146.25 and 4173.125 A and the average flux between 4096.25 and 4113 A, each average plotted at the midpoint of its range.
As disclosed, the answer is -1.19 A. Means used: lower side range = 23.2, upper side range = 24.9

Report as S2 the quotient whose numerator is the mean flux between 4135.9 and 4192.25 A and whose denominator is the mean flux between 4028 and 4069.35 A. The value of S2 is 0.95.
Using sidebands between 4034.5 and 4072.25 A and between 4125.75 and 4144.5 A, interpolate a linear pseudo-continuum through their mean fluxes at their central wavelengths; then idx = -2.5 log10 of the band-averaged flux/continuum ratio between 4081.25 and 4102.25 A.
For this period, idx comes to 0.08 mag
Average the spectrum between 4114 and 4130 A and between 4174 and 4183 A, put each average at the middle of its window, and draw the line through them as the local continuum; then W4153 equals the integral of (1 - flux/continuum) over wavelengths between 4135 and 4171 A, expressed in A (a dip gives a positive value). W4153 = 0.40 A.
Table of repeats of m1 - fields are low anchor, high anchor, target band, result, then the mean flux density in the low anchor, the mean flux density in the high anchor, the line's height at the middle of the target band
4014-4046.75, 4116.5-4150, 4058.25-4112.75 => 2.0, 26.5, 25.7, 26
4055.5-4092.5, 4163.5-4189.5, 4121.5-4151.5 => 0.1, 26.2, 25.4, 25.7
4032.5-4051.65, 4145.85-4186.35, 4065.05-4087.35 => -0.4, 26.8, 25.4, 26.4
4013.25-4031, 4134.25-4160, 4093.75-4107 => 1.5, 27.3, 26.2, 26.6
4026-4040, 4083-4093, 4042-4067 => -1.4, 25.9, 24.8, 25.5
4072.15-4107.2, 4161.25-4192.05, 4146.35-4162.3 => -0.2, 25.1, 25.3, 25.2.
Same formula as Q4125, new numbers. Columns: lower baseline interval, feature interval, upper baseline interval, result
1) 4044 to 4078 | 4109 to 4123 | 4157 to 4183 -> 0.28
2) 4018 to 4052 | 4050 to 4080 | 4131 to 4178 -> -0.23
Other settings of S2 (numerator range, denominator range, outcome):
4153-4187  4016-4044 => 0.94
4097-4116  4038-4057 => 0.87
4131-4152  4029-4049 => 0.99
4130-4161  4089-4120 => 1.09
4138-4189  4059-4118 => 1.01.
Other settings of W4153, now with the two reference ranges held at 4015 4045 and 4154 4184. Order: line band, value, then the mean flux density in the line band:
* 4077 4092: -0.1 A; 26.1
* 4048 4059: -1.0 A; 28.5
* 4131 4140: -0.5 A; 26.7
